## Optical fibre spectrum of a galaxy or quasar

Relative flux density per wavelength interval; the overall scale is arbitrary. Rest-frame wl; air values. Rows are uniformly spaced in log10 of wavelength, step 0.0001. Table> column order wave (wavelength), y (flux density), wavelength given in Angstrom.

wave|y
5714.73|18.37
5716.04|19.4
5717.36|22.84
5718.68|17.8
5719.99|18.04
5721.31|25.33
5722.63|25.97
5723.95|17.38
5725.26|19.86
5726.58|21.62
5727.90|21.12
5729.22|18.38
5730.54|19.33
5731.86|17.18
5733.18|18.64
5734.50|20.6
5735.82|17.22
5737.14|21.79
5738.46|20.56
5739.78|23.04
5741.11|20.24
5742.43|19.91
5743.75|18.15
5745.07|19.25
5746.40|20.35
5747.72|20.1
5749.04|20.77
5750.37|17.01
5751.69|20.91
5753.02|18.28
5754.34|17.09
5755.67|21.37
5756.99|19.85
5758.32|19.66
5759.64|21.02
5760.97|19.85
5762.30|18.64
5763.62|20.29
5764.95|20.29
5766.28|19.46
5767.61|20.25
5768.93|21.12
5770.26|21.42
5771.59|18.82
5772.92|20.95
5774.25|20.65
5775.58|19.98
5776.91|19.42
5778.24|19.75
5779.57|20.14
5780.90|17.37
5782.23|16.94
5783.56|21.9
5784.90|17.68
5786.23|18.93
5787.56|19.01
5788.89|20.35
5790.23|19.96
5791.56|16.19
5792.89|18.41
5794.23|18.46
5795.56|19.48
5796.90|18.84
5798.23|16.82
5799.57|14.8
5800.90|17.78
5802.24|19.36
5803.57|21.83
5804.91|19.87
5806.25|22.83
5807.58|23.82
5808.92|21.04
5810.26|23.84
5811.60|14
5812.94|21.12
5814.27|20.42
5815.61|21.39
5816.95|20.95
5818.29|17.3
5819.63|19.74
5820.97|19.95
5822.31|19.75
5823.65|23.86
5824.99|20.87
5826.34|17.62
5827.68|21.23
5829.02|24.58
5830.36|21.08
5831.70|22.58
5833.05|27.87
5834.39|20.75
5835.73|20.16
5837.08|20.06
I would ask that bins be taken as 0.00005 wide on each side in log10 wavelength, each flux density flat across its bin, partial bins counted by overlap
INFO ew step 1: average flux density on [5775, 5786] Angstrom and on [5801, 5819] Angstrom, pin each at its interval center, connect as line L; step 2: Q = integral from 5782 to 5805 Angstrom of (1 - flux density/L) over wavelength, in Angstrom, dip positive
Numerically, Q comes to 1.2 Angstrom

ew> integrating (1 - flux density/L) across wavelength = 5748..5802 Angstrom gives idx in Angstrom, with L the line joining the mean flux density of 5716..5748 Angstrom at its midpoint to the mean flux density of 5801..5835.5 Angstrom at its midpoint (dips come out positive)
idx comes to 3.53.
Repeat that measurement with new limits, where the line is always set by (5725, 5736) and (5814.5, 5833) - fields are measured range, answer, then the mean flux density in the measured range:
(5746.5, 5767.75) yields 0.2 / 19.7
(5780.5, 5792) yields 0.9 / 18.8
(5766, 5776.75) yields -0.1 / 20.3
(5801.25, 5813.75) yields 0.0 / 20.8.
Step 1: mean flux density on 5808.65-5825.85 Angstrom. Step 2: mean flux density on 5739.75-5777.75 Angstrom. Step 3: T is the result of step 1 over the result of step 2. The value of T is 1.0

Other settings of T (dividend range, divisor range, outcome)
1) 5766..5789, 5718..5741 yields 0.97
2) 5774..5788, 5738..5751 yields 0.96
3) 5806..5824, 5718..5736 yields 1.03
